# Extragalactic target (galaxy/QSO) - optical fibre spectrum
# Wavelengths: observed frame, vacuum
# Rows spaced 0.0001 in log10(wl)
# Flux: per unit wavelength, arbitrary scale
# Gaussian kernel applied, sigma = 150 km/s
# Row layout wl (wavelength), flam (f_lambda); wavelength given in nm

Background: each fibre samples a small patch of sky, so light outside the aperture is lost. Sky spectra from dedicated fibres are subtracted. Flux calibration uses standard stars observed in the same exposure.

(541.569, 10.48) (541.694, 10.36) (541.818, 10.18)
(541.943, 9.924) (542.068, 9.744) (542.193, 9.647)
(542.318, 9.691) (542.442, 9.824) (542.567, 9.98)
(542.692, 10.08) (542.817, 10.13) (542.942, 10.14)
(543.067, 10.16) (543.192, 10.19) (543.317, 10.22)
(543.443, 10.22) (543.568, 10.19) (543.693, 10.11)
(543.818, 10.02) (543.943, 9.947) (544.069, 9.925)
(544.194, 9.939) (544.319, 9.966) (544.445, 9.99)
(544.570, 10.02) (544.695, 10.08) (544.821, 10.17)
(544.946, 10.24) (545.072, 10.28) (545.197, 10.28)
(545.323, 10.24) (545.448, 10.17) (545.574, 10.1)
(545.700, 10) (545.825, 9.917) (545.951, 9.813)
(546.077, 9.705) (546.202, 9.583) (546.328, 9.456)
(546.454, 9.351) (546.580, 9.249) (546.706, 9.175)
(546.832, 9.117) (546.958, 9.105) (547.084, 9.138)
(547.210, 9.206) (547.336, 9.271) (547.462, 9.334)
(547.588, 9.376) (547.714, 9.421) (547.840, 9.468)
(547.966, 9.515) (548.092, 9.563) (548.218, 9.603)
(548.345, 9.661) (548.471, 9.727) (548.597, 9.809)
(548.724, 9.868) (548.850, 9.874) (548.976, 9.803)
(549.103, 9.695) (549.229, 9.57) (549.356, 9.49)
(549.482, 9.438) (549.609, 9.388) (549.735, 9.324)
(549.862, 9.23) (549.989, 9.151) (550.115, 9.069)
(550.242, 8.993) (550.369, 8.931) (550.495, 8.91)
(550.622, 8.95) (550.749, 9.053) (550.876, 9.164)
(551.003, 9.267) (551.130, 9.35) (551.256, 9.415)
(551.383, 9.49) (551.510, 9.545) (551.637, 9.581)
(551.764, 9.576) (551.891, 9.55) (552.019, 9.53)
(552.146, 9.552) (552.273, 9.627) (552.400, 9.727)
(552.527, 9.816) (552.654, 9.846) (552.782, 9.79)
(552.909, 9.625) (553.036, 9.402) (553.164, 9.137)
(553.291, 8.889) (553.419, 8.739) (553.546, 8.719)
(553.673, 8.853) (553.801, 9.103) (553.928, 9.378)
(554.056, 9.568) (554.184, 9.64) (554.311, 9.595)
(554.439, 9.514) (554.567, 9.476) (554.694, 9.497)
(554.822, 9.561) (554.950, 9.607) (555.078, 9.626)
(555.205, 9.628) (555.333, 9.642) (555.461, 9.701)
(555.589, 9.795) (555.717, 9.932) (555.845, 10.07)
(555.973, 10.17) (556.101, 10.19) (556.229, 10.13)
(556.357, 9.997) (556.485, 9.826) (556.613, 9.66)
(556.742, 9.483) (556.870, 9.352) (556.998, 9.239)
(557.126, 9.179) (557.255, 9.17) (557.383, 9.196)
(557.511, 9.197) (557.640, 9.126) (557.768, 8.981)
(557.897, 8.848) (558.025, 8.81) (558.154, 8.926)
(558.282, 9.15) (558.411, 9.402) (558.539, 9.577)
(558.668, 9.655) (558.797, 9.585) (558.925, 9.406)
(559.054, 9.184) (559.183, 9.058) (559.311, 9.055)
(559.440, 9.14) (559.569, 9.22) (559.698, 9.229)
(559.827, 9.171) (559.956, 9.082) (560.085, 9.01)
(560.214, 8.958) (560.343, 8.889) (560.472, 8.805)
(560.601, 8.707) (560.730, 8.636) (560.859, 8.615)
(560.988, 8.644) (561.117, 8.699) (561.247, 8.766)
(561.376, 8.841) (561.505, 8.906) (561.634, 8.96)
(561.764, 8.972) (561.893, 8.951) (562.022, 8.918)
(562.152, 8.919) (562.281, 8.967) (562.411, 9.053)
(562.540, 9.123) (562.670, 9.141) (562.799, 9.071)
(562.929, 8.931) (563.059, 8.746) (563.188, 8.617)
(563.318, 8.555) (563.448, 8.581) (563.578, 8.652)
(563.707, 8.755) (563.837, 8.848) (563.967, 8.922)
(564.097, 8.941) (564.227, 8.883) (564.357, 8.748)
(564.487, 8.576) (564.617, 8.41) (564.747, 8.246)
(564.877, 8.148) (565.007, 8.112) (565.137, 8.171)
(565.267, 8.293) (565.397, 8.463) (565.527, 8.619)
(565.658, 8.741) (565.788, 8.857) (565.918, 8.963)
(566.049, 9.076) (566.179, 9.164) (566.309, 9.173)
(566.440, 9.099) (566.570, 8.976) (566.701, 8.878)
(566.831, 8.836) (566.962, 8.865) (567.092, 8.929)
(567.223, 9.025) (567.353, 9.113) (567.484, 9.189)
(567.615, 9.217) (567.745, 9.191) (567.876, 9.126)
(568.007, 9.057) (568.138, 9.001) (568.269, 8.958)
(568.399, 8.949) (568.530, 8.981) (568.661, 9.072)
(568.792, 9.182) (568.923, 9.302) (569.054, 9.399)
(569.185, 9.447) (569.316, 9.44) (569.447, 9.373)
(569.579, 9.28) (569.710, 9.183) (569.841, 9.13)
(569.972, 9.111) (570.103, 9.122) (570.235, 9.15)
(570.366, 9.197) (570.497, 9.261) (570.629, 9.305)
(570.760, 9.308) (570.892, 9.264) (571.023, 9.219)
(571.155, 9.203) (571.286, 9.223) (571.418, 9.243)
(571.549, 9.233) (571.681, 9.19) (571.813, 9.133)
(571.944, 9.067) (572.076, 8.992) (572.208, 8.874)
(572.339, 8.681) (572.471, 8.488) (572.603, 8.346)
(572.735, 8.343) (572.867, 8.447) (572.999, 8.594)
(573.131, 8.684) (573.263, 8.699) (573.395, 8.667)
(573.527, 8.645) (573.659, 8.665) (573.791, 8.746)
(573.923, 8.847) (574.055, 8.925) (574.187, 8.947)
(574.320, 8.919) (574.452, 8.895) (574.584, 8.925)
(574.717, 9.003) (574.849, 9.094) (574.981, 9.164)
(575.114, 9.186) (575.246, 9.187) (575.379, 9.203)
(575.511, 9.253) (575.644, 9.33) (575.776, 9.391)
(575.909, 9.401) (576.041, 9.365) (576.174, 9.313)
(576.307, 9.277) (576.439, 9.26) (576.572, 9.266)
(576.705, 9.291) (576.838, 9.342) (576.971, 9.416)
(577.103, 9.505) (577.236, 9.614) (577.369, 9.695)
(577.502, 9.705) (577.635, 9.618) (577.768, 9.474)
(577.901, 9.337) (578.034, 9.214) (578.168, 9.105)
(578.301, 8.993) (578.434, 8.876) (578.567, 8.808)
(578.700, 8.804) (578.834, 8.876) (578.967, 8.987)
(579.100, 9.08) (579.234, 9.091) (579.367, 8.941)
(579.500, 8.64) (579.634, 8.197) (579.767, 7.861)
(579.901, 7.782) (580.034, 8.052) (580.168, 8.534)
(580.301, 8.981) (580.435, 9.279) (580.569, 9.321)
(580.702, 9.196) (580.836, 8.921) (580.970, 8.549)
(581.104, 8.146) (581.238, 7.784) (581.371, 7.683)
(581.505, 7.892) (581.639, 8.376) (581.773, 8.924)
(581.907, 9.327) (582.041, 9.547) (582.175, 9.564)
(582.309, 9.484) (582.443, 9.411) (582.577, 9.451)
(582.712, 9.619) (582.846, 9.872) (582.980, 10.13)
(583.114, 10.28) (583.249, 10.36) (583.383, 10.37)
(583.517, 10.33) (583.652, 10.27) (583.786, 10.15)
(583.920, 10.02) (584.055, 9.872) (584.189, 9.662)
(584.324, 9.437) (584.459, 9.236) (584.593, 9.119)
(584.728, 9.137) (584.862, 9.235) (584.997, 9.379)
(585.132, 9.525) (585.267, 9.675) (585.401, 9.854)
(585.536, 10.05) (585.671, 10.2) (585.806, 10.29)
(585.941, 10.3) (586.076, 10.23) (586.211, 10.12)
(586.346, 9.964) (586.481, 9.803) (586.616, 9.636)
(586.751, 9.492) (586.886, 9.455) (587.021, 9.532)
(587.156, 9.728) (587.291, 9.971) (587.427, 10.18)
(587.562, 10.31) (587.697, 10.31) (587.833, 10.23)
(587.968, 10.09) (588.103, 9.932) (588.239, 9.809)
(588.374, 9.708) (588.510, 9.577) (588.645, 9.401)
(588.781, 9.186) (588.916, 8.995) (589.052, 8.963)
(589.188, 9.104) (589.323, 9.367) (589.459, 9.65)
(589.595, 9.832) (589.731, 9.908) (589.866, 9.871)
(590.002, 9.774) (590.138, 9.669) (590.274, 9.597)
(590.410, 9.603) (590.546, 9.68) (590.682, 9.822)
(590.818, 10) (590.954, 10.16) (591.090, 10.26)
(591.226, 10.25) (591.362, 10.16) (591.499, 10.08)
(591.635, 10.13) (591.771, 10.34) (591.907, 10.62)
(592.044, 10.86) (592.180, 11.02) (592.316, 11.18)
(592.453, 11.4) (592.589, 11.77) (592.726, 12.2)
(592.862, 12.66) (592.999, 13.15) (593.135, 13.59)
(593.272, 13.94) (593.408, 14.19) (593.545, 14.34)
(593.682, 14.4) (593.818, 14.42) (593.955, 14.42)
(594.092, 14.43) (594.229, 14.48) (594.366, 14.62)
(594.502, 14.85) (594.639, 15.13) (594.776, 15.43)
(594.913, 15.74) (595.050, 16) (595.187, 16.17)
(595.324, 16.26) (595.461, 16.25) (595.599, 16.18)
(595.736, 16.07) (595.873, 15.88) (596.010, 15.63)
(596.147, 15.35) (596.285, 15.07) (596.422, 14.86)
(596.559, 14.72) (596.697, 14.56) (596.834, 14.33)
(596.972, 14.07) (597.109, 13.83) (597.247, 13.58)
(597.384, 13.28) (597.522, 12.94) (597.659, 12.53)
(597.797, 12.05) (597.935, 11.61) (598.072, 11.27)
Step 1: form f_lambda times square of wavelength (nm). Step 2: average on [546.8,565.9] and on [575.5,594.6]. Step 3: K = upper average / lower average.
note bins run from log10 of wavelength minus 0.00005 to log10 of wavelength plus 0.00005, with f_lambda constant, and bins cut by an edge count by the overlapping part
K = 1.2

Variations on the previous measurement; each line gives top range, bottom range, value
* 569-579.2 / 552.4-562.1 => 1.04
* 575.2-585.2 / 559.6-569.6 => 1.09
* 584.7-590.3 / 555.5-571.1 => 1.17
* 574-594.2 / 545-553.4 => 1.17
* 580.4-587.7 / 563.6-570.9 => 1.13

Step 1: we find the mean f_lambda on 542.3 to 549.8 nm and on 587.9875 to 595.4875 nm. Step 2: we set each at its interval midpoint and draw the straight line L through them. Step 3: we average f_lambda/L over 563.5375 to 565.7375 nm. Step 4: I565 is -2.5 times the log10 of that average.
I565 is 0.23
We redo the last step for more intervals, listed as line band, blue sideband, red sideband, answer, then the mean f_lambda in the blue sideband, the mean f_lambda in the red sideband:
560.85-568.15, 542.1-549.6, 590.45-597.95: 0.25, 9.78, 13.3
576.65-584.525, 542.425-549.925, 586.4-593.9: 0.13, 9.76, 10.6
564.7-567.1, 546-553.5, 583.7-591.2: 0.10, 9.41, 9.75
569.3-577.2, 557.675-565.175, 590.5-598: 0.16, 8.9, 13.3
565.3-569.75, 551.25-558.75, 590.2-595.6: 0.16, 9.47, 12.7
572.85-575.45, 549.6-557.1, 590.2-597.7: 0.27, 9.47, 13.2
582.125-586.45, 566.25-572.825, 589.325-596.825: 0.16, 9.08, 12.8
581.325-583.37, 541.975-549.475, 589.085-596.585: 0.27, 9.79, 12.6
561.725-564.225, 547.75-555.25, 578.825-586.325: 0.06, 9.43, 9.31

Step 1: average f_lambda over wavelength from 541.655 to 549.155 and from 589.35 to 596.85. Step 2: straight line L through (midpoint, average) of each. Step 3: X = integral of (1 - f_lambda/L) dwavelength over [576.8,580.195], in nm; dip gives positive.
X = 0.828 nm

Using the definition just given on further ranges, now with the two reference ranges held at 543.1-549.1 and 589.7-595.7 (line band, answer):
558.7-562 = 0.506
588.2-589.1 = 0.213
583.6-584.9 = 0.260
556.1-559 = 0.297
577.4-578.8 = 0.295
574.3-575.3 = 0.211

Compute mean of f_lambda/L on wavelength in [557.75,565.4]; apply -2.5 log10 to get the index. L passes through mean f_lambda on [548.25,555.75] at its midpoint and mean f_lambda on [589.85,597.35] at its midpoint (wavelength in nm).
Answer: 0.16 mag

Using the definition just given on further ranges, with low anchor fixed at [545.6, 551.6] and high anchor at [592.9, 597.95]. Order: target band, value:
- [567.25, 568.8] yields 0.26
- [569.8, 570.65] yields 0.27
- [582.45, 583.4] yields 0.31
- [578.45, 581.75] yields 0.44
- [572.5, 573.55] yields 0.38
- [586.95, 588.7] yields 0.35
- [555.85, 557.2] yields 0.06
